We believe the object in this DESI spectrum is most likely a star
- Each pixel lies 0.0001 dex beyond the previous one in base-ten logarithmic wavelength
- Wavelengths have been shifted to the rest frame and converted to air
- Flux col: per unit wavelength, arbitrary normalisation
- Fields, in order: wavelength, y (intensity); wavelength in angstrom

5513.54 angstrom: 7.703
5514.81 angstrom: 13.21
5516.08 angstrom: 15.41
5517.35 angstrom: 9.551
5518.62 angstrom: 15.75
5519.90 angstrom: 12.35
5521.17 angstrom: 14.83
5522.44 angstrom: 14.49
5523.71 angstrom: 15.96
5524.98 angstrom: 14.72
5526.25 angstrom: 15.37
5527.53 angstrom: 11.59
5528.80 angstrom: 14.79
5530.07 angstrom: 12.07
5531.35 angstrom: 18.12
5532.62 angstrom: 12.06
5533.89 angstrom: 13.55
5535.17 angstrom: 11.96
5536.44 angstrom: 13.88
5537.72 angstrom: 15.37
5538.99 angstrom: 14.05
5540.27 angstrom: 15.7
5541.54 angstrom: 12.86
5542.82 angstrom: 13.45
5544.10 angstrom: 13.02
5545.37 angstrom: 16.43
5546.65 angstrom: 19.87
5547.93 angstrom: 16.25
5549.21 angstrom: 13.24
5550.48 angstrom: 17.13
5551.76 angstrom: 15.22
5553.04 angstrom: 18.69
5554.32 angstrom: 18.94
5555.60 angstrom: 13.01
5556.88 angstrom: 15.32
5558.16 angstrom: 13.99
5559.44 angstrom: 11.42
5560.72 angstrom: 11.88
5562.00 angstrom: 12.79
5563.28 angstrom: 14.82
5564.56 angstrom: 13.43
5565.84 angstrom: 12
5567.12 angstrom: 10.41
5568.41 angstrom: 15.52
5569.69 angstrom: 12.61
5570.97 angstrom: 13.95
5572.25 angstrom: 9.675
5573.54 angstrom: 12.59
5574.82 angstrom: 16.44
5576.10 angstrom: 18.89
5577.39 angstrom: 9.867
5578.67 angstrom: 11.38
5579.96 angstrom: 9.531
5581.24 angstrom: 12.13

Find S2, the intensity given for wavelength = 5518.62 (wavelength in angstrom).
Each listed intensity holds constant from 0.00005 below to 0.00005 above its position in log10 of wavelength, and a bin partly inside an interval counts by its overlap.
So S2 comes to 15.75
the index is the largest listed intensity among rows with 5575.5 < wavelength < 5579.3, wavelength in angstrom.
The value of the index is 18.89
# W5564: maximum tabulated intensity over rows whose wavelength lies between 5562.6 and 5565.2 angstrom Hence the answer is 14.82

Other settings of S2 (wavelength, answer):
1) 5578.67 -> 11.38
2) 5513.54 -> 7.703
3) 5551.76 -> 15.22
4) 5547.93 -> 16.25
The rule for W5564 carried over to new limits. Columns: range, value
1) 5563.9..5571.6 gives 15.52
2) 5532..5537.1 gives 13.88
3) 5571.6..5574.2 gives 12.59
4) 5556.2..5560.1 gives 15.32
